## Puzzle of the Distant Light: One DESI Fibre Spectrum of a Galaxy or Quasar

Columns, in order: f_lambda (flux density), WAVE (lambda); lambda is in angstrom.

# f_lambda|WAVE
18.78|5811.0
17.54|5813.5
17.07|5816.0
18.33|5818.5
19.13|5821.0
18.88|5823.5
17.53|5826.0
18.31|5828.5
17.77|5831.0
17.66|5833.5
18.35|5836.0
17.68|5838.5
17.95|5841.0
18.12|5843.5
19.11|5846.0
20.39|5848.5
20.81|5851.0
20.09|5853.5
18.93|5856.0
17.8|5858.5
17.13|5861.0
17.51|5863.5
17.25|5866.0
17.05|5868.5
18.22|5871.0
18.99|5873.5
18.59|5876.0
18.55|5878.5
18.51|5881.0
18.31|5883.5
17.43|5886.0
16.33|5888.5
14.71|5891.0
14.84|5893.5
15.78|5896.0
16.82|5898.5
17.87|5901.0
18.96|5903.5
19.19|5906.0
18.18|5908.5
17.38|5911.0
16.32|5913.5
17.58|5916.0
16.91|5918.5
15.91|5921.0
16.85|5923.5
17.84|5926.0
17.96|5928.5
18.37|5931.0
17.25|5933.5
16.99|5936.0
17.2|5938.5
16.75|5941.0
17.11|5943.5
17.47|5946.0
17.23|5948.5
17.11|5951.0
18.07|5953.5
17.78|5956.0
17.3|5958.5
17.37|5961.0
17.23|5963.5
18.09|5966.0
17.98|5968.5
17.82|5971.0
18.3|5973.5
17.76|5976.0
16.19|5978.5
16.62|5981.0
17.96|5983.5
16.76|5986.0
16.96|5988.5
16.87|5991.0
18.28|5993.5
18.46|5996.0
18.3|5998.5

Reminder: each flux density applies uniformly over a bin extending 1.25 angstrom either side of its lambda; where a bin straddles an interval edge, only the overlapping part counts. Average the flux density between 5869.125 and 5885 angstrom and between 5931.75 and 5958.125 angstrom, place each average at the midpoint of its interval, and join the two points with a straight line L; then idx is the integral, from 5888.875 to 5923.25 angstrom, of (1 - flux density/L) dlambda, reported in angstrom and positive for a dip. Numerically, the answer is 2.0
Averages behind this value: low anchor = 18.5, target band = 16.9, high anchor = 17.3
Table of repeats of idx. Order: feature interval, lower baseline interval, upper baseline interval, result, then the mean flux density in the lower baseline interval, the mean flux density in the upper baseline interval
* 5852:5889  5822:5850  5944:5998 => 0.1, 18.4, 17.5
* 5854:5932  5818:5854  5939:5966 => 2.2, 18.7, 17.4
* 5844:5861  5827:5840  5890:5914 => -1.5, 17.9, 17.1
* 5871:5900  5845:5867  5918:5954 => 1.6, 18.8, 17.3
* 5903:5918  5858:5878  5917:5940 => -0.3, 17.8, 17.3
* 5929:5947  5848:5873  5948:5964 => 0.3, 18.5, 17.5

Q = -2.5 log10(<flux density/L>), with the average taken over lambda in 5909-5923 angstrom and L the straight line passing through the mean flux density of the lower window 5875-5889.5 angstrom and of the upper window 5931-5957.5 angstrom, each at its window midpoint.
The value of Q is 0.05 mag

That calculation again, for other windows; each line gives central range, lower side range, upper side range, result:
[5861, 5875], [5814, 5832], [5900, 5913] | 0.02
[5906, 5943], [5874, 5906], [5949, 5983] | 0.01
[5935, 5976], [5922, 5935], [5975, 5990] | -0.01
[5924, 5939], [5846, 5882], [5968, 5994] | 0.02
